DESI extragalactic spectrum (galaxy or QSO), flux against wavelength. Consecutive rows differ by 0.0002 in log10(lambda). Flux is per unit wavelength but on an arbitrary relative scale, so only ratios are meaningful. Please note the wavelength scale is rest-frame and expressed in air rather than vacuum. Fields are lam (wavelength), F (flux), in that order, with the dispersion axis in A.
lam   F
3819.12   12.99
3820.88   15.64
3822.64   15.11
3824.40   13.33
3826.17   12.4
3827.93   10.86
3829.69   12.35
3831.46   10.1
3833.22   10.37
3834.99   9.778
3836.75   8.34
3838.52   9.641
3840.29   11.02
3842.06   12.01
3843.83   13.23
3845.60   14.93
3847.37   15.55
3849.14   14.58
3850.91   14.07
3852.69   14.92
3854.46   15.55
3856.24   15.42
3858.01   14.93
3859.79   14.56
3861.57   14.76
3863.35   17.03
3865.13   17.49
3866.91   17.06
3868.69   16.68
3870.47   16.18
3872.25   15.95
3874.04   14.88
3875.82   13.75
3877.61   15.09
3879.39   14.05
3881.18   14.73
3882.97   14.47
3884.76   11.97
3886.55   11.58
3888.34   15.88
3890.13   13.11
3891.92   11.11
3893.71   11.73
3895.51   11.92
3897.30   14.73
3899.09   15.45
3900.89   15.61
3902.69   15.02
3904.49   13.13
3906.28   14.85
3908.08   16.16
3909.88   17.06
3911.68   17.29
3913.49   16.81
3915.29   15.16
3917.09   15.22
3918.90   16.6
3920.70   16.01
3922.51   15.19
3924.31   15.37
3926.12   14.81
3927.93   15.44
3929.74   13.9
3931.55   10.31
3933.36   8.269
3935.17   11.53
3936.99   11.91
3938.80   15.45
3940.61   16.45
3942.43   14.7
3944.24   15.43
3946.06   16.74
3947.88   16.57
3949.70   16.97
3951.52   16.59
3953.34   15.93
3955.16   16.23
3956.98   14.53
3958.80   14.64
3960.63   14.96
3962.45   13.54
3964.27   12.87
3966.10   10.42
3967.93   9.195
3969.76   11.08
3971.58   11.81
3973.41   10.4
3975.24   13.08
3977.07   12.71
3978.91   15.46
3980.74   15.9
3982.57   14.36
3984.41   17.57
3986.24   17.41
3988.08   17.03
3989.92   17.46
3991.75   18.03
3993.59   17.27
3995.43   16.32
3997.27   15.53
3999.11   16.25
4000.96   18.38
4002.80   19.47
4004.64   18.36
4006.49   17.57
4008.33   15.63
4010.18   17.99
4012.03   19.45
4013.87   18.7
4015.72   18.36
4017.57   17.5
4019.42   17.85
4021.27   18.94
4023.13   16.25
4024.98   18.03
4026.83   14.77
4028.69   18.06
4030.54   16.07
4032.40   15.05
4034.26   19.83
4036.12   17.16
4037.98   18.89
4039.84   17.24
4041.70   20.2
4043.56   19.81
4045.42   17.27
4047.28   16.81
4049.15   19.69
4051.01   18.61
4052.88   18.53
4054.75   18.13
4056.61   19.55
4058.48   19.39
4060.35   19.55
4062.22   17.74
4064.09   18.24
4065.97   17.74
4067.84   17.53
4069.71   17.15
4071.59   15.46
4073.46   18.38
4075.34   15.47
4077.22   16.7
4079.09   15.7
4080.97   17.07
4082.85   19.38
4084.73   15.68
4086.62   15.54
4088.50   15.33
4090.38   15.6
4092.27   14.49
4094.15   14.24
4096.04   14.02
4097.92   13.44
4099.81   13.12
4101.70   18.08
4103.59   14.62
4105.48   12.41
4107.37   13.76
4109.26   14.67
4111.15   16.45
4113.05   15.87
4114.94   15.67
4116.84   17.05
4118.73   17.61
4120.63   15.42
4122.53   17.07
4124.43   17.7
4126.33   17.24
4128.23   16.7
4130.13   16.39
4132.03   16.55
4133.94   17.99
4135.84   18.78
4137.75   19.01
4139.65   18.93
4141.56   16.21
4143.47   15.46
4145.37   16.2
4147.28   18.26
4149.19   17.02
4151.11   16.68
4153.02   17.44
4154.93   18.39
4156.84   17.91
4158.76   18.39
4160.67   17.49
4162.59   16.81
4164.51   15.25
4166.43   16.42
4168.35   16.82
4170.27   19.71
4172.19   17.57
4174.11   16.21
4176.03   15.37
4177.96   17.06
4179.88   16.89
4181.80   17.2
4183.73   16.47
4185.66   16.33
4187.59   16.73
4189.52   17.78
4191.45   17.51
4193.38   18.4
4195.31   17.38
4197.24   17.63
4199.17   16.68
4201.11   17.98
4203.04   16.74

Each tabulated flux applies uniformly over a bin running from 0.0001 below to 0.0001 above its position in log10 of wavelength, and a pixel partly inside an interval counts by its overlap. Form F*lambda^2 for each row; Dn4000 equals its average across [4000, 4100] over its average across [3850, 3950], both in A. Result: 1.27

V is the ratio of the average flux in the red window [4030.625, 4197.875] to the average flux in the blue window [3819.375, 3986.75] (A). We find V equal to 1.2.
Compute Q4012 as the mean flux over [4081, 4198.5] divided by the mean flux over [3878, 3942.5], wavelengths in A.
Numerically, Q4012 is 1.16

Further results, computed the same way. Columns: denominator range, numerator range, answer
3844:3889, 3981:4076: 1.18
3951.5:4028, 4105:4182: 1.07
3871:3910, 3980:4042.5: 1.23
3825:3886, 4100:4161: 1.22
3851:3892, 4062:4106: 1.07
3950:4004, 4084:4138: 1.05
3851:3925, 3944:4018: 1.05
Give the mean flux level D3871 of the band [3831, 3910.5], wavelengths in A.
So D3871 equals 14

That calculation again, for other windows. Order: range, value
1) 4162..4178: 16.8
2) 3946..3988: 14.3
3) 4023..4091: 17.5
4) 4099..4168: 16.7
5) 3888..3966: 14.6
